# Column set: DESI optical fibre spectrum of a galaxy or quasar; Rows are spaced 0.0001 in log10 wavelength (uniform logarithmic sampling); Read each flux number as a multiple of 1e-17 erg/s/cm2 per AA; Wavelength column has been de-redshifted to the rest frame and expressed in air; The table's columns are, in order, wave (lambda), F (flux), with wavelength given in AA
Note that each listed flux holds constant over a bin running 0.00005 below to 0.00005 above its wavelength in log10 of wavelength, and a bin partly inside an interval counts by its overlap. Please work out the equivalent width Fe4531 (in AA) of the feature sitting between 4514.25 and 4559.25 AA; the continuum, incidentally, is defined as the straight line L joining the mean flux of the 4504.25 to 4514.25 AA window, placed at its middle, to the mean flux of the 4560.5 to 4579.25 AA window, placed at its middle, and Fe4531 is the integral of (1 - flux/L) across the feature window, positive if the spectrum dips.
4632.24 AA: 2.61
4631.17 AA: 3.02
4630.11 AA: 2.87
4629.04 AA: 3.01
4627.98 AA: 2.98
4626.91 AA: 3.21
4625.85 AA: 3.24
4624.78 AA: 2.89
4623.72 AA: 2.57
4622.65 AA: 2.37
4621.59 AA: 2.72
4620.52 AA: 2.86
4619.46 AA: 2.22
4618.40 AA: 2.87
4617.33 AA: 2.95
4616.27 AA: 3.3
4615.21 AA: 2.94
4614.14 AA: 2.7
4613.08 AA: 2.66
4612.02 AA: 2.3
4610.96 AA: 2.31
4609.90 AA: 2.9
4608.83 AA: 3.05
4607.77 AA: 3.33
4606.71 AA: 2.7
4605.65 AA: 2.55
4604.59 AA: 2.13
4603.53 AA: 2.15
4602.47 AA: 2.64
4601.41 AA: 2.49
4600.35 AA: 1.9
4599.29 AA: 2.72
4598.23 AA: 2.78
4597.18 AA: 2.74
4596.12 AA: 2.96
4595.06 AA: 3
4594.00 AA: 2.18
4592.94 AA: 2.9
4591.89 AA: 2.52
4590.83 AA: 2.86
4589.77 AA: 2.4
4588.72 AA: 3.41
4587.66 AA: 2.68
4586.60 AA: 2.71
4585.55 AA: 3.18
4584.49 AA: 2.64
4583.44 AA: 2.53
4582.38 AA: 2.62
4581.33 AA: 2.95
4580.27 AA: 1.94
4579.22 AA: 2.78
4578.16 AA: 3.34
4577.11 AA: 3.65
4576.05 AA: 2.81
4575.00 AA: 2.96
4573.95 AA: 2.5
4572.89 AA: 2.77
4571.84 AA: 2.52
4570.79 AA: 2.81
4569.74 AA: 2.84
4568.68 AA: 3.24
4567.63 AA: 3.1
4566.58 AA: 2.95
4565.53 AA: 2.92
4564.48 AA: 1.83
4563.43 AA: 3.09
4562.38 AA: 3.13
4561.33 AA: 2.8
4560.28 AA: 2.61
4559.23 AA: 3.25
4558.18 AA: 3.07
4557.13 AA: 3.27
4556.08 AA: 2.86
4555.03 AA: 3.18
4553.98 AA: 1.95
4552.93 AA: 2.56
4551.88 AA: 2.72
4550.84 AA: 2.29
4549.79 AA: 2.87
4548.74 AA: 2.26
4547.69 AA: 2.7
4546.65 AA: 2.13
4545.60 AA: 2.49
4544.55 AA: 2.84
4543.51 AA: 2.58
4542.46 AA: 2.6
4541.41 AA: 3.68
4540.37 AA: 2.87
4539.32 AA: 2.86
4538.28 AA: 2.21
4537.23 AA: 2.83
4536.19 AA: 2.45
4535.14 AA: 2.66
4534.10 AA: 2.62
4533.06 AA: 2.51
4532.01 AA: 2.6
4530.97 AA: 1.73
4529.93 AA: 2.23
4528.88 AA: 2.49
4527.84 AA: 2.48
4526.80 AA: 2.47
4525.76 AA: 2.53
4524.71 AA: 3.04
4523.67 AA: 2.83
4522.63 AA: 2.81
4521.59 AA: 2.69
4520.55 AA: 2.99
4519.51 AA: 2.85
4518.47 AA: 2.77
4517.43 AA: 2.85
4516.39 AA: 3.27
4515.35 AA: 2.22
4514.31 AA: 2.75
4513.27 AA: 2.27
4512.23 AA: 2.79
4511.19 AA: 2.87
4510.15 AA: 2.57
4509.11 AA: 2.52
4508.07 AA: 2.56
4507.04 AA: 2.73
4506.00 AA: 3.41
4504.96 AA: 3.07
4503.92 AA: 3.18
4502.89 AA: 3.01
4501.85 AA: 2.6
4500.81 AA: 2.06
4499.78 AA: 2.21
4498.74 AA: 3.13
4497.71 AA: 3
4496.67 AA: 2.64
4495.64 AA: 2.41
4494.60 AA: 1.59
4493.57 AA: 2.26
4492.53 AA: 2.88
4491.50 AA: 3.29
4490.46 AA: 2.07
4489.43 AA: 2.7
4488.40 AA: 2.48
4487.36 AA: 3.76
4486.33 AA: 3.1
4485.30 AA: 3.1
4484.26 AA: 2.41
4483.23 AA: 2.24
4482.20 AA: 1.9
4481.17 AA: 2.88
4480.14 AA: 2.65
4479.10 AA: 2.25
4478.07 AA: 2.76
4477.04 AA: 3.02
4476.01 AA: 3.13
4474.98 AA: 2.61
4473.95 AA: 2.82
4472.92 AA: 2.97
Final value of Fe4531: 2.33 AA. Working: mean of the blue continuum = 2.76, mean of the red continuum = 2.89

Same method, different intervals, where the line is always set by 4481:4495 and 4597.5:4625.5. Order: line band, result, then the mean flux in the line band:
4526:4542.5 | 0.35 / 2.58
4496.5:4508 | -0.84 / 2.82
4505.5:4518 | -0.50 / 2.73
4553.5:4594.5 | -2.61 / 2.82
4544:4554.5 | 0.63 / 2.48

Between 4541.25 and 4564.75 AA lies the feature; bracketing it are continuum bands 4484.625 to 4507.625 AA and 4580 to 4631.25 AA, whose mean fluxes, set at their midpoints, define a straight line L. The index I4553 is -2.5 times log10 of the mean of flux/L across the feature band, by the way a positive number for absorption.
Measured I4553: 0.01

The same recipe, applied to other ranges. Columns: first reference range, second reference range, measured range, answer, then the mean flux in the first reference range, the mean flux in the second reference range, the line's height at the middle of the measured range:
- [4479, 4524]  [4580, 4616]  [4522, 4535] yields 0.07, 2.7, 2.67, 2.69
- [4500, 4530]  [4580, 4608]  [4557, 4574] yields -0.07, 2.72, 2.65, 2.68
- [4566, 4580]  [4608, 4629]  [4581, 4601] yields 0.06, 2.93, 2.8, 2.88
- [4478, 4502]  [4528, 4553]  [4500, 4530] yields -0.06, 2.6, 2.57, 2.58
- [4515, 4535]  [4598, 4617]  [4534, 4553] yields 0.00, 2.64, 2.64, 2.64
